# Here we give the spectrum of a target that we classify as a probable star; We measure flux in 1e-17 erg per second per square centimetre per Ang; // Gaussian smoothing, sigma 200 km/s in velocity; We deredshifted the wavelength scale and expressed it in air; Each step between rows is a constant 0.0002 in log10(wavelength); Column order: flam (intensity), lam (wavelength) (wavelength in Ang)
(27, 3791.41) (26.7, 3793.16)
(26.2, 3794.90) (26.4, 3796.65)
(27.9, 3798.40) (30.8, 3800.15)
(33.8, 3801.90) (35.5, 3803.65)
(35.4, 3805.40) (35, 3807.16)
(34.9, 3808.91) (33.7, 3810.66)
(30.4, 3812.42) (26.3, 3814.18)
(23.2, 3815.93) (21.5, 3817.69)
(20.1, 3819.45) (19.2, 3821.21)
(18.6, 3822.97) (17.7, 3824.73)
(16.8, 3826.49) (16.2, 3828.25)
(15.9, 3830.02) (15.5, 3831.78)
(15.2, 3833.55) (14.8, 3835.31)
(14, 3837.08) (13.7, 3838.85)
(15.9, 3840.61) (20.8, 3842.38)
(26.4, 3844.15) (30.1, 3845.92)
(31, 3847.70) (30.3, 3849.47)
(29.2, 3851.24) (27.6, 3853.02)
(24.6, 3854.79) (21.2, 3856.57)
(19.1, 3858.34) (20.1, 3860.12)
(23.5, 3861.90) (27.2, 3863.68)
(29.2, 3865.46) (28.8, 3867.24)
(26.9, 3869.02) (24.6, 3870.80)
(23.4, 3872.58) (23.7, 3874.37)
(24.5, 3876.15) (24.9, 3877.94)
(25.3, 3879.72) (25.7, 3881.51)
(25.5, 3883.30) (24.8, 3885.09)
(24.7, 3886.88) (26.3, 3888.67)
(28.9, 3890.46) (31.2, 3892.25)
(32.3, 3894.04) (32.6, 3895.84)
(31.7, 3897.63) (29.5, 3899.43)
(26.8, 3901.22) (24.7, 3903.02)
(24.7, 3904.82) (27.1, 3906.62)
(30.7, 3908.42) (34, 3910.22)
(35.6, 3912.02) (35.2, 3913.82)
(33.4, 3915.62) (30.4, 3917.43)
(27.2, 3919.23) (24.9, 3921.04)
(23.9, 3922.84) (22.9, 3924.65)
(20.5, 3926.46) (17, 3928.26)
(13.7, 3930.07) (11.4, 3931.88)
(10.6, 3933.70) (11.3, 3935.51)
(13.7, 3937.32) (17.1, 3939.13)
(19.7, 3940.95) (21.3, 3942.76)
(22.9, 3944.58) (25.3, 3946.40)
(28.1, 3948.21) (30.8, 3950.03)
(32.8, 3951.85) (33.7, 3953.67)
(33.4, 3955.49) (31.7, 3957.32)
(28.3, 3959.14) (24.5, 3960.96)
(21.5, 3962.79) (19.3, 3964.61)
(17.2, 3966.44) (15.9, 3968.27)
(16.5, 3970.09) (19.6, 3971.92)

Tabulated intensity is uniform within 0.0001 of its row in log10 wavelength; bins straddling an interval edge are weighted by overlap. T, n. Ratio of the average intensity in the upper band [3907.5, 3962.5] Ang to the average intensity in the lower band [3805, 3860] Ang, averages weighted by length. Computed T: 1.08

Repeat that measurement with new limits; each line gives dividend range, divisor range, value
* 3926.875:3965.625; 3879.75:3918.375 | 0.76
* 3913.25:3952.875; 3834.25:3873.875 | 0.94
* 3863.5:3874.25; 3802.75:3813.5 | 0.78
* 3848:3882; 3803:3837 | 1.10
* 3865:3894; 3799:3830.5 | 1.01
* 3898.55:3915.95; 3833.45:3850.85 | 1.38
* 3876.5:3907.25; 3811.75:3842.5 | 1.48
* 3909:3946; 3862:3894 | 0.85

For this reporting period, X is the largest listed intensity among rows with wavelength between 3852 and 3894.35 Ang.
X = 32.3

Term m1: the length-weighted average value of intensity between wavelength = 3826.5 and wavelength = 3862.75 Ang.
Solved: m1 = 21.2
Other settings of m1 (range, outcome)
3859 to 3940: 25.1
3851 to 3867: 24.6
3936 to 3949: 20.8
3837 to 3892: 24.8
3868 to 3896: 26.4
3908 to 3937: 23.6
